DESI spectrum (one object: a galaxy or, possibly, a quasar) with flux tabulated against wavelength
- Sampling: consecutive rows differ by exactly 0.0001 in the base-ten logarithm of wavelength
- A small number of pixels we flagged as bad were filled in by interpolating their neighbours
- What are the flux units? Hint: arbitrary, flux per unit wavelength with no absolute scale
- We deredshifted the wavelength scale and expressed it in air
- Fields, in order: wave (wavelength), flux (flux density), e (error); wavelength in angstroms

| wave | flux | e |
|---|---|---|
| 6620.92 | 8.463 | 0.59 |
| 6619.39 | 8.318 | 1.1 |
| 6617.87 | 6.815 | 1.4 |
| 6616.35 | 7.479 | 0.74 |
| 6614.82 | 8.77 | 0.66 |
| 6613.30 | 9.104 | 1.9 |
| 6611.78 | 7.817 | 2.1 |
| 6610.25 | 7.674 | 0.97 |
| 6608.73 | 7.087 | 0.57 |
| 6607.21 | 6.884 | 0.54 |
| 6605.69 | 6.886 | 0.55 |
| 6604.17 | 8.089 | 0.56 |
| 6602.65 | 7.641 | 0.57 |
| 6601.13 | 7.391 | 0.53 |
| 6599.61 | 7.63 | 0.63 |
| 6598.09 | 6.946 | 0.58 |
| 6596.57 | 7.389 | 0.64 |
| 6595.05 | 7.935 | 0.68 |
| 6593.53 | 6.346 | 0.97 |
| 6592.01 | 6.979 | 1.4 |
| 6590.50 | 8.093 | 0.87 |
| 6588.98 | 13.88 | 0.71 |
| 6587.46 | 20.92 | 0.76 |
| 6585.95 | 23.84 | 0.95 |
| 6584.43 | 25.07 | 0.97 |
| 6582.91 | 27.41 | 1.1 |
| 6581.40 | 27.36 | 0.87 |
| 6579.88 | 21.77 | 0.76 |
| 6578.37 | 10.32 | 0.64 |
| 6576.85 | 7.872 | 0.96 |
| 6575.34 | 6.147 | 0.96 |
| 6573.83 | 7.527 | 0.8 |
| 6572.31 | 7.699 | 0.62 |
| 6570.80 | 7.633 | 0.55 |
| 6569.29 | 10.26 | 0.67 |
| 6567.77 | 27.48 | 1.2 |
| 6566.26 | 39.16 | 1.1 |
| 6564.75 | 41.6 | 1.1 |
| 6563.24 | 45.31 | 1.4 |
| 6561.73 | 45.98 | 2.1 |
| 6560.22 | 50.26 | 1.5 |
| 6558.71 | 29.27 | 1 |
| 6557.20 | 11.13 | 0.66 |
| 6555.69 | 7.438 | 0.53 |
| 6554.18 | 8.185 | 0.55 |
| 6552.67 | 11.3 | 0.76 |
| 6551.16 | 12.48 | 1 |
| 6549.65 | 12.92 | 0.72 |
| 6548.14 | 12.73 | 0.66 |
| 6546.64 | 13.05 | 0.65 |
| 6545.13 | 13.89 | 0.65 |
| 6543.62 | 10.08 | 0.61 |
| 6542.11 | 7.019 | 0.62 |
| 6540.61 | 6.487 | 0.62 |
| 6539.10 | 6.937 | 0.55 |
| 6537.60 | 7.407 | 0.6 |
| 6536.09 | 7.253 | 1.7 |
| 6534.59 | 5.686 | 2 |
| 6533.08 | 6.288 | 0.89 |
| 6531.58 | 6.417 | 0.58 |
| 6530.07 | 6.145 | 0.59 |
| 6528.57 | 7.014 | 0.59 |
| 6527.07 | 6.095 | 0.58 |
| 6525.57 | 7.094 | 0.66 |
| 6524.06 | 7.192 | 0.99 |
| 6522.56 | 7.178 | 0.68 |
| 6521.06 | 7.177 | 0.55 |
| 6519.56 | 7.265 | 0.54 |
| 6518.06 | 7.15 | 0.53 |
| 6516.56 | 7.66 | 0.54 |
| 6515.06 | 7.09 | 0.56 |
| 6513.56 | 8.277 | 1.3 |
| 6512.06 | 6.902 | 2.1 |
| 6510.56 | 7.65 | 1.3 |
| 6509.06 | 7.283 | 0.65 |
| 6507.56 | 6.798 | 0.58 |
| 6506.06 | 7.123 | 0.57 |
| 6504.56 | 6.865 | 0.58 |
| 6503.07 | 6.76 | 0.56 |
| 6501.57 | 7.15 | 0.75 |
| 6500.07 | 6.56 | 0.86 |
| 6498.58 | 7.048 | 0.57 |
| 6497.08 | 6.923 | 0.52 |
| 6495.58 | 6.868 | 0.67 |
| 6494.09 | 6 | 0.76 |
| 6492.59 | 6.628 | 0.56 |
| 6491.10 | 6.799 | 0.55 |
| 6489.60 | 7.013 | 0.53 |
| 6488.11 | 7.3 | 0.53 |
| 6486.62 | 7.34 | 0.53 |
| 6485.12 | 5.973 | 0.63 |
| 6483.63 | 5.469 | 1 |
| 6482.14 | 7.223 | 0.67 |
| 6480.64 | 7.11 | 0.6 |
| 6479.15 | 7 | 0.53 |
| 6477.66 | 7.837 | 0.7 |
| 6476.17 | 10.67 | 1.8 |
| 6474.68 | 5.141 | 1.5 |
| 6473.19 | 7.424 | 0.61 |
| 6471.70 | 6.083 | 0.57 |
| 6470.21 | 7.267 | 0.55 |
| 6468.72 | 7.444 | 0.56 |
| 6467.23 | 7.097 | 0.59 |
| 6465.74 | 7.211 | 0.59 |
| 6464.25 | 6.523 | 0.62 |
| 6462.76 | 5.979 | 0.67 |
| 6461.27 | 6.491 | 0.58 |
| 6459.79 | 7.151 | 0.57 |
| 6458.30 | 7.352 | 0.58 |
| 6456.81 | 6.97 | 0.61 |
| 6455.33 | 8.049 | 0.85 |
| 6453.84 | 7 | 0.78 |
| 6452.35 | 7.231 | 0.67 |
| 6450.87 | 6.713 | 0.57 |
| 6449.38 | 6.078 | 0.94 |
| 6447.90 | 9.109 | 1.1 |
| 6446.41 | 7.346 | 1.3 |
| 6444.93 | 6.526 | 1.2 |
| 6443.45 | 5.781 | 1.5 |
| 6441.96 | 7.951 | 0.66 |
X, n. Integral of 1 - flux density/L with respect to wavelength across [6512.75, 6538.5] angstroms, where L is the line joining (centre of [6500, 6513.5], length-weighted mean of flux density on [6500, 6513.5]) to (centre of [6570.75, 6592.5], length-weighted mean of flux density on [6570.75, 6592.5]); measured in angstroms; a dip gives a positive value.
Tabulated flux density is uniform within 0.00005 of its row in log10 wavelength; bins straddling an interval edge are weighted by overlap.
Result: 5.9 angstroms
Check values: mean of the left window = 7.09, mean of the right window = 15.2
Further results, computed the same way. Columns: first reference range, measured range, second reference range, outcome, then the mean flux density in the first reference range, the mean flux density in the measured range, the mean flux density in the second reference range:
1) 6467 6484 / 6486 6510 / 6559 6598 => 7.29 angstroms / 7.19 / 6.91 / 20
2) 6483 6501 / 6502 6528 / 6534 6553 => 2.87 angstroms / 6.67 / 7.15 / 9.79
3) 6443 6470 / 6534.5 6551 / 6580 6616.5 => 0.38 angstroms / 7.02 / 9.67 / 11.7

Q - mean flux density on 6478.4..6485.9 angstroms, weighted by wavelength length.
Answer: 6.55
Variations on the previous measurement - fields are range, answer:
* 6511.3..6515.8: 7.42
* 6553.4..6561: 21.3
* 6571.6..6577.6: 7.31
